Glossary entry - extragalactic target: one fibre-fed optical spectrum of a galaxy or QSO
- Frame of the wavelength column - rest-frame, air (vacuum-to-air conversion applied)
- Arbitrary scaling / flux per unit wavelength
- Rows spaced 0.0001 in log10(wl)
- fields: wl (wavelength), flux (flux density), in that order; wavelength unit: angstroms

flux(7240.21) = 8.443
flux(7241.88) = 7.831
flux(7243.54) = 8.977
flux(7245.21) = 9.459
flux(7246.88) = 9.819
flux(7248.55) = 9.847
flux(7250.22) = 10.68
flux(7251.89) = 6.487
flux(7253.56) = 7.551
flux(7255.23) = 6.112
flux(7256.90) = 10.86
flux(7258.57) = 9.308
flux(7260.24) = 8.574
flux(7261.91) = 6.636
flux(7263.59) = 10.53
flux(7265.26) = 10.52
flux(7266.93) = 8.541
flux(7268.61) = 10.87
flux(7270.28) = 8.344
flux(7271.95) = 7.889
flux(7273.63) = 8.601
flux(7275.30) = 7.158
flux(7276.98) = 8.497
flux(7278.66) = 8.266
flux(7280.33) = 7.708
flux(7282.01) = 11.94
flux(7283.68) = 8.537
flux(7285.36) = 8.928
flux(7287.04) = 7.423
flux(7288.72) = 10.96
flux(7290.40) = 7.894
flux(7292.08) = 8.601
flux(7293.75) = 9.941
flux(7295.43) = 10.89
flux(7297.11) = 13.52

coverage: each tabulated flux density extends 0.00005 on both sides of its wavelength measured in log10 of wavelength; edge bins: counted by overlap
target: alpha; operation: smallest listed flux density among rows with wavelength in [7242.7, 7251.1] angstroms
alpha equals 8.977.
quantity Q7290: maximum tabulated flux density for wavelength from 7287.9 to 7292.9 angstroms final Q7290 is 10.96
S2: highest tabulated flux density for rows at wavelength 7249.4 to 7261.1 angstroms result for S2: 10.86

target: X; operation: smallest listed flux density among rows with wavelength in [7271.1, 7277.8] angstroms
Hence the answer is 7.158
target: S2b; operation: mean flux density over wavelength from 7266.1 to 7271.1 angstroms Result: 9.25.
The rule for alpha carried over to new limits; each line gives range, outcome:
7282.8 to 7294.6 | 7.423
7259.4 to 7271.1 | 6.636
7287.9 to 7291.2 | 7.894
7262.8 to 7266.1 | 10.52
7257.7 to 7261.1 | 8.574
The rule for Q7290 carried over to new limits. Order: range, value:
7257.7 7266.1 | 10.53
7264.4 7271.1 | 10.87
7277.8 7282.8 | 11.94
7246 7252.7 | 10.68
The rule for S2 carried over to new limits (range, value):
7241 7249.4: 9.847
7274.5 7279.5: 8.497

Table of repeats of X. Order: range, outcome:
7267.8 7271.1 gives 8.344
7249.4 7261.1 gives 6.112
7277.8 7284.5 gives 7.708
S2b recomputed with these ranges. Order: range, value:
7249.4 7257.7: 8.32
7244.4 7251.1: 9.92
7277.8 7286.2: 9.08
